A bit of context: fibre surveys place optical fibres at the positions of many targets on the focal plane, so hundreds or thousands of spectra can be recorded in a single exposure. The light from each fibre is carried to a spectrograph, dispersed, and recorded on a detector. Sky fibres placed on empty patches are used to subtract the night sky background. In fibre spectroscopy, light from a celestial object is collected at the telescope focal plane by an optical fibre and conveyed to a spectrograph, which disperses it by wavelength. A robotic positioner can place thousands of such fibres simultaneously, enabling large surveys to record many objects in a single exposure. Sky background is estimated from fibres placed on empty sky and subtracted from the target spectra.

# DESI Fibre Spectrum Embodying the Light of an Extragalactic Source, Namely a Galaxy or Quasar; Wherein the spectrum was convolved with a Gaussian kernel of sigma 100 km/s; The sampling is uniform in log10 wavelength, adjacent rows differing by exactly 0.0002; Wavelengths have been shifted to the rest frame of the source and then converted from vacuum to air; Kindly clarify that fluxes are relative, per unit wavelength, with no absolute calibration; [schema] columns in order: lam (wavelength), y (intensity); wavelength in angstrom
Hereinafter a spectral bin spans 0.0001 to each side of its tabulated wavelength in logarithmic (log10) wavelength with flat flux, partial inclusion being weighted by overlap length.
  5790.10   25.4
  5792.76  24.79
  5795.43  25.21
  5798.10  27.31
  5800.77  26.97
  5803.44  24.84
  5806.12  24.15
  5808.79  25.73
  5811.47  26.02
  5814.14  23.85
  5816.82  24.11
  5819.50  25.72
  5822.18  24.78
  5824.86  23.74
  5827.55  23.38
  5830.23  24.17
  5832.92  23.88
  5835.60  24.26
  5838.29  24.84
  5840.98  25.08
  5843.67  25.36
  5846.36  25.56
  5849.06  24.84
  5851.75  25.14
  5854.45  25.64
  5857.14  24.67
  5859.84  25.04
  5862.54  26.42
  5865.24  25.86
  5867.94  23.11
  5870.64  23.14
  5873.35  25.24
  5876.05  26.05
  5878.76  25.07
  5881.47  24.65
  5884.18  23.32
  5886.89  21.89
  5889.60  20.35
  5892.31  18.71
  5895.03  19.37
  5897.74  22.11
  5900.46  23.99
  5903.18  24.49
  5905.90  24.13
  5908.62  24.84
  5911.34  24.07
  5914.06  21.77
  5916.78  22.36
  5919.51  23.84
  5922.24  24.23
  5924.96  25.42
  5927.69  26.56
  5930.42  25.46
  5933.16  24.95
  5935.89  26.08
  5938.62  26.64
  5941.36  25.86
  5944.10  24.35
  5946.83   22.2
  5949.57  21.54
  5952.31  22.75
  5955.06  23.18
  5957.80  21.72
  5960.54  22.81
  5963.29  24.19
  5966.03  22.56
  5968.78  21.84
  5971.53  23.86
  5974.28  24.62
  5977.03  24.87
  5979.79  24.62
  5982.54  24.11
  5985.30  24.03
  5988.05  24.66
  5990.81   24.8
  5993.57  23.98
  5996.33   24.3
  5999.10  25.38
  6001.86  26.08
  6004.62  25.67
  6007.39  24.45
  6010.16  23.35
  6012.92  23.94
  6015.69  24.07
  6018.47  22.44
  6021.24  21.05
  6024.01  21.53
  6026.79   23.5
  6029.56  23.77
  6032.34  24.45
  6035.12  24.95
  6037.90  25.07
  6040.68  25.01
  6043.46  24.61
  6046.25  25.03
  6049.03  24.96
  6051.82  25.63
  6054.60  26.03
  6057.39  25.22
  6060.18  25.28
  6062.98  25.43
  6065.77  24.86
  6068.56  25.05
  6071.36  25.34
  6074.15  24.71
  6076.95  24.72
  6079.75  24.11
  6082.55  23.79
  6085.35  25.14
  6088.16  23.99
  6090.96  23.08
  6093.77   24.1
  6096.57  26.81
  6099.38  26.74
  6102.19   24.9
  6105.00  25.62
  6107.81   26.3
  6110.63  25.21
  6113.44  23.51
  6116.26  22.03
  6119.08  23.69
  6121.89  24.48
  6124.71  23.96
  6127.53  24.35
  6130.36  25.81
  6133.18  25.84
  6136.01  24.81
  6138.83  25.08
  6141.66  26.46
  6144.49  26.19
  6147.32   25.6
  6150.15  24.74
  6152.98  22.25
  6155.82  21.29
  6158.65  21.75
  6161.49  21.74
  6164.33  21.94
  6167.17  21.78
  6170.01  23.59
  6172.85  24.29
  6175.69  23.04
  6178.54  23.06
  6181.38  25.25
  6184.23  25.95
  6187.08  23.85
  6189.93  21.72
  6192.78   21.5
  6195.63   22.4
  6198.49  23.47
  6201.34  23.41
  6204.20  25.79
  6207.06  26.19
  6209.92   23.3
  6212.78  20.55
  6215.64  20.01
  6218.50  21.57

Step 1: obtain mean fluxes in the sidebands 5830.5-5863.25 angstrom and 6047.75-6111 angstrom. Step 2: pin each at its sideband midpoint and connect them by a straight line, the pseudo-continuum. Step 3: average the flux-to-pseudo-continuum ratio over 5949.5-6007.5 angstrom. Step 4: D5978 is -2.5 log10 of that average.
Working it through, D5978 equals 0.05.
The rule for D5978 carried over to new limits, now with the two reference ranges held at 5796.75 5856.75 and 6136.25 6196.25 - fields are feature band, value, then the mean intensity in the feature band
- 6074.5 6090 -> -0.02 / 24.3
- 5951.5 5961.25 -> 0.08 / 22.6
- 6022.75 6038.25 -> 0.01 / 23.8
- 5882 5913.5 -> 0.10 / 22.5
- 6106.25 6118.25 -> -0.02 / 24.2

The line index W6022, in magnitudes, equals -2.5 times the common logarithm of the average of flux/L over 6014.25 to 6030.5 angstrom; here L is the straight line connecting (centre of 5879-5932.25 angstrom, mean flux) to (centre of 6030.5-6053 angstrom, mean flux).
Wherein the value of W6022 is 0.09 mag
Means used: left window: 23.3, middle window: 22.7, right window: 24.9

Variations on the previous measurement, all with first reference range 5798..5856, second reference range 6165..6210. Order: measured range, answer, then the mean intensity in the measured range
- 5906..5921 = 0.05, 23.4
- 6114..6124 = 0.02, 23.5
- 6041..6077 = -0.05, 25.2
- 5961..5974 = 0.05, 23.2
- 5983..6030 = 0.02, 23.9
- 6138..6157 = -0.03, 24.5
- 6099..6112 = -0.08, 25.7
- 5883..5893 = 0.17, 21.2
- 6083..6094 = 0.00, 24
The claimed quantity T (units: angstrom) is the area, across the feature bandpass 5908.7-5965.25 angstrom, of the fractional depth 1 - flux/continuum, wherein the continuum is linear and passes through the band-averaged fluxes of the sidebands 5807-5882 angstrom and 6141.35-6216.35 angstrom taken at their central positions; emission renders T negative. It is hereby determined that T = 0.98 angstrom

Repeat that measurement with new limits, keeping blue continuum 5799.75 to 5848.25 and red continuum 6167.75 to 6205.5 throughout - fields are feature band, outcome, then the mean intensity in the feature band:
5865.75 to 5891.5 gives 1.0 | 23.6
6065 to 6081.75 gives -0.6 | 24.8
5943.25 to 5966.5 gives 1.5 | 22.8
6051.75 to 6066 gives -0.8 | 25.4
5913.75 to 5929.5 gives 0.2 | 24.2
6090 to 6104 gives -0.8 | 25.2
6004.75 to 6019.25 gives 0.2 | 23.9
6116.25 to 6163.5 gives -0.8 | 24.2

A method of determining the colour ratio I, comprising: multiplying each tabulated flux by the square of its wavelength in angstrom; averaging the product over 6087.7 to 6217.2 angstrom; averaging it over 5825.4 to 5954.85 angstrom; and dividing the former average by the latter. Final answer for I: 1.08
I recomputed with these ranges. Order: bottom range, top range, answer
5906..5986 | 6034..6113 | 1.09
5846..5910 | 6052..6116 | 1.12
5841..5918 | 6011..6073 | 1.08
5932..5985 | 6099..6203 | 1.07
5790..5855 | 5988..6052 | 1.04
